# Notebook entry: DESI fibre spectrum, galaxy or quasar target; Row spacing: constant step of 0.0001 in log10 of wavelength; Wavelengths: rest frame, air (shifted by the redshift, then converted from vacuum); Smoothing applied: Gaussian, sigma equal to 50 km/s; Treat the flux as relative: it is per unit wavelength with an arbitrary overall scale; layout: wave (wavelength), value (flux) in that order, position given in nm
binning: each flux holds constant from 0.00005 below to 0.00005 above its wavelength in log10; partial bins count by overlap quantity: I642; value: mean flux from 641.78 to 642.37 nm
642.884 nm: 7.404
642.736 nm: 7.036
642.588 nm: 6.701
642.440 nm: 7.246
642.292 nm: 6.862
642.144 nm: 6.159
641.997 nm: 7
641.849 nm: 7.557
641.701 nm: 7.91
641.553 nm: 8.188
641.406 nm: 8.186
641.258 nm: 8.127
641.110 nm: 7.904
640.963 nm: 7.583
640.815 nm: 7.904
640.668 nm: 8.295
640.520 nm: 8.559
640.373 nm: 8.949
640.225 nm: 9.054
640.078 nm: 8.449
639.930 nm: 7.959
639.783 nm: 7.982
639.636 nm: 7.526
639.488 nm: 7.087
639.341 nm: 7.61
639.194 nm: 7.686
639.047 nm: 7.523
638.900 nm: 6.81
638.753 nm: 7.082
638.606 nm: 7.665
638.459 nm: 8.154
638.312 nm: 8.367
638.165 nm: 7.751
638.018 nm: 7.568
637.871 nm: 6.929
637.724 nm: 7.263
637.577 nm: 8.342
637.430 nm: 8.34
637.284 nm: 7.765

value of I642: 6.9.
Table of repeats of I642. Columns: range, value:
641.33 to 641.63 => 8.19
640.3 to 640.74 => 8.6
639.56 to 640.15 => 7.97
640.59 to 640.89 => 8.09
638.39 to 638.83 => 7.62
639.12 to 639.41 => 7.66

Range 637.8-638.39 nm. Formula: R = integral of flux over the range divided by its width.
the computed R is 7.66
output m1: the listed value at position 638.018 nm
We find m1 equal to 7.568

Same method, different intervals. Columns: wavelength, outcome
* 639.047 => 7.523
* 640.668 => 8.295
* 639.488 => 7.087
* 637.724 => 7.263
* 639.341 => 7.61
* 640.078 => 8.449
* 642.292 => 6.862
